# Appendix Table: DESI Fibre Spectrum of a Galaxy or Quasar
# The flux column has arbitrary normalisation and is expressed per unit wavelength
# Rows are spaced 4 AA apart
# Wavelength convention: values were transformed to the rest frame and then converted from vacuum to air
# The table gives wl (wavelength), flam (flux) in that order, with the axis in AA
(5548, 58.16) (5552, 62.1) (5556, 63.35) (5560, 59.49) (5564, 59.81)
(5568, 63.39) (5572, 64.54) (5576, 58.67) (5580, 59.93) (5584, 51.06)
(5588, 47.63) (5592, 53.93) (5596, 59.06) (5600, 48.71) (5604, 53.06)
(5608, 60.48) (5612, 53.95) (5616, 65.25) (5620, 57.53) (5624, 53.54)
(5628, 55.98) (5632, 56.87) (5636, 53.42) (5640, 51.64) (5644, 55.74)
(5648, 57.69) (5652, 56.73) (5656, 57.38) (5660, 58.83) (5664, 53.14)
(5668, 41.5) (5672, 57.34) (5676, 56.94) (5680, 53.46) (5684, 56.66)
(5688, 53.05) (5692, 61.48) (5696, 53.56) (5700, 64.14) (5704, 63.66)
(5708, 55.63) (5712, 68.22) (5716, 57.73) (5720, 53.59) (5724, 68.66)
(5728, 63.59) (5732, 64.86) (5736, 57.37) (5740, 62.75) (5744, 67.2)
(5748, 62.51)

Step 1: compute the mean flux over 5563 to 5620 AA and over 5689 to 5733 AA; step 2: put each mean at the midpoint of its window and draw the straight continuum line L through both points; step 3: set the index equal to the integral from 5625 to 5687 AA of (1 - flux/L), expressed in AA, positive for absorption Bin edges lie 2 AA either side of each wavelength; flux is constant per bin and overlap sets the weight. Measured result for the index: 4.6 AA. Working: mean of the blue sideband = 57.1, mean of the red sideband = 61.1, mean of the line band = 54.8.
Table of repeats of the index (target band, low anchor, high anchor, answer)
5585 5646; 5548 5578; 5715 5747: 6.5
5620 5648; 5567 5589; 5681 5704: 1.4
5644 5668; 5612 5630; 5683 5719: 1.2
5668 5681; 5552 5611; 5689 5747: 1.4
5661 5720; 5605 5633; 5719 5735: 4.2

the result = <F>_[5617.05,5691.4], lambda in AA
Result 55.1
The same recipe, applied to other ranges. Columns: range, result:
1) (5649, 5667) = 55.8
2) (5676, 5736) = 59.7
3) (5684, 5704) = 58.5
